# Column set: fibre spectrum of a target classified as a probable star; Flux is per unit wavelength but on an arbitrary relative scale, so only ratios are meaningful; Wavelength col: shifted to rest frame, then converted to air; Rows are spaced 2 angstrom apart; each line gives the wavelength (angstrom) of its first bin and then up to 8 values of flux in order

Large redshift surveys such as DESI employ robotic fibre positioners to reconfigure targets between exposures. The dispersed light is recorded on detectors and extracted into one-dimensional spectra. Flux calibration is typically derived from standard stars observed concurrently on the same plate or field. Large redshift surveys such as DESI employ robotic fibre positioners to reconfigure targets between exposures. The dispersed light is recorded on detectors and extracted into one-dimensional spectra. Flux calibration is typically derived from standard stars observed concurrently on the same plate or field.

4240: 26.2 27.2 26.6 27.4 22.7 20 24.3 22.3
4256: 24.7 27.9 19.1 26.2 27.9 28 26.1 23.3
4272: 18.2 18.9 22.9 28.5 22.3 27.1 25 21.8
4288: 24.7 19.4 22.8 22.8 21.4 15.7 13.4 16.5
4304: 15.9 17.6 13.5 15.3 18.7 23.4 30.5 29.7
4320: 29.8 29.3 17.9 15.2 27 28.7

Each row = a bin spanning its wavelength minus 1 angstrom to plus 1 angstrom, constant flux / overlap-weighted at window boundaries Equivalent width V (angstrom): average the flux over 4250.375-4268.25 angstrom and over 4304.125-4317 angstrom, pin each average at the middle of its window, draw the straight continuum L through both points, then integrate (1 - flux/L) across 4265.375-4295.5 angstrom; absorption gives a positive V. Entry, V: -0.86 angstrom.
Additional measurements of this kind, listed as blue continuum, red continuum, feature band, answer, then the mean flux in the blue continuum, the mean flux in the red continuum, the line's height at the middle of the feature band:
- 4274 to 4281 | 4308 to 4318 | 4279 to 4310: 4.2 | 23.8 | 21.9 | 22.9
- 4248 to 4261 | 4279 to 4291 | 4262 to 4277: -0.4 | 23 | 23.4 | 23.2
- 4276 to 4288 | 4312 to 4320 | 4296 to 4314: 6.7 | 24.8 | 27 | 26.2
